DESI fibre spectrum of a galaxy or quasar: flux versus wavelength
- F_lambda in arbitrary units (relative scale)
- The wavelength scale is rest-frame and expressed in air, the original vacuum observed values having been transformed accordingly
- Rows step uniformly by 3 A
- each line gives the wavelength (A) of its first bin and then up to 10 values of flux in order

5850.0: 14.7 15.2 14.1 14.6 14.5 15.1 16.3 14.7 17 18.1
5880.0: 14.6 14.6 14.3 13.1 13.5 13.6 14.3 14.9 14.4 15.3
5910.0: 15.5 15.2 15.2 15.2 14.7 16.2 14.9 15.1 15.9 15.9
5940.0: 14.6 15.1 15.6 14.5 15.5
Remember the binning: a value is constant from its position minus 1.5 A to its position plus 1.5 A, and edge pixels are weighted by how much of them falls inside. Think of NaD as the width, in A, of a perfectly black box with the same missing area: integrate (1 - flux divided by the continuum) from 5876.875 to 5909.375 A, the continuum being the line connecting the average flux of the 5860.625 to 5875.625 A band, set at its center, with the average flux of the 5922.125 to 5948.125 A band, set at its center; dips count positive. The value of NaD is 2.1 A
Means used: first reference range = 15.6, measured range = 14.5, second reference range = 15.4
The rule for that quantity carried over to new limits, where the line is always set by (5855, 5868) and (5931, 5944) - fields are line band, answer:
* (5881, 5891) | 0.65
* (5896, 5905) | 0.35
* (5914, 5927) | -0.06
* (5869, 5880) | -1.05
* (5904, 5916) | -0.04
